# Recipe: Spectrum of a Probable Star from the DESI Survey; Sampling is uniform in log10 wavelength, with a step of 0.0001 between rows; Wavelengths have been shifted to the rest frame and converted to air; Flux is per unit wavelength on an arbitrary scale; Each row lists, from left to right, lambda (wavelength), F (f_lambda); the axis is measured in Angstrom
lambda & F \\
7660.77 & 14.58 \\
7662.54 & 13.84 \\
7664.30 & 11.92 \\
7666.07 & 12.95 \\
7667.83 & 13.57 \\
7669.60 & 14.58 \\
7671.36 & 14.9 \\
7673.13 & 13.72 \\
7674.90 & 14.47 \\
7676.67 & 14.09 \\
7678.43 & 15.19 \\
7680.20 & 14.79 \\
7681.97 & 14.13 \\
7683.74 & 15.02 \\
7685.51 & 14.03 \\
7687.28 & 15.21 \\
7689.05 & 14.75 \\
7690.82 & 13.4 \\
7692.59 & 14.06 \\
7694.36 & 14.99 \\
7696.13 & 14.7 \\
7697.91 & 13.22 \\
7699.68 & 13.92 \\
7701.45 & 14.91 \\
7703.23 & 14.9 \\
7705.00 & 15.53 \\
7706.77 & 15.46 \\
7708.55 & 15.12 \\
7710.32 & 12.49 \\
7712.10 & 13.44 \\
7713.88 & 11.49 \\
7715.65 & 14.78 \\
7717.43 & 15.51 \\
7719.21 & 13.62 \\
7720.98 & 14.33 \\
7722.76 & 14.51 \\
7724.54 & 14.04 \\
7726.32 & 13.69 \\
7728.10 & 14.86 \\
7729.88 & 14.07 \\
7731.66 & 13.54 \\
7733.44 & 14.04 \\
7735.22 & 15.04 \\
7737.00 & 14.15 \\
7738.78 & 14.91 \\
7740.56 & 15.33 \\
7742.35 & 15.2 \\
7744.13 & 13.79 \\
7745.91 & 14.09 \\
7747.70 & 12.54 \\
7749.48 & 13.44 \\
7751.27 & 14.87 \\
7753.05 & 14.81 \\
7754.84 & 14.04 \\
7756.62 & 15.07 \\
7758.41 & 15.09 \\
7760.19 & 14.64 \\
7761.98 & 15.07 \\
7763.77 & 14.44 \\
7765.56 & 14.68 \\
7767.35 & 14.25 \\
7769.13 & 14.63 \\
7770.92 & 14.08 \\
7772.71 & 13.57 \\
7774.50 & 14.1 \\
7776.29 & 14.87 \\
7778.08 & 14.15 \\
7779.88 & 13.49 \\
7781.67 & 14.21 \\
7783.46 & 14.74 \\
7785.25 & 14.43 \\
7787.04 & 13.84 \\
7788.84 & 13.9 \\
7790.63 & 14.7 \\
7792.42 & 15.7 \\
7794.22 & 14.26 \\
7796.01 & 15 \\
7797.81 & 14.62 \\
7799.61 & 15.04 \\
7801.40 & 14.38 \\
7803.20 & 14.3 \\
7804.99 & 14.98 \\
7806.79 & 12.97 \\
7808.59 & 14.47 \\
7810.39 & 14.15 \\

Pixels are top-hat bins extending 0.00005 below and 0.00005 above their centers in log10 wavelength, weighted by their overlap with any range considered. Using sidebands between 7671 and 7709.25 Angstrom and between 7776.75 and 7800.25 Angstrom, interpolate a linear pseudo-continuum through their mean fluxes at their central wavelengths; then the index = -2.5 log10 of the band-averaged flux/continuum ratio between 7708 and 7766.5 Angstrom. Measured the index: 0.02 mag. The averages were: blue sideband 14.6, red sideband 14.5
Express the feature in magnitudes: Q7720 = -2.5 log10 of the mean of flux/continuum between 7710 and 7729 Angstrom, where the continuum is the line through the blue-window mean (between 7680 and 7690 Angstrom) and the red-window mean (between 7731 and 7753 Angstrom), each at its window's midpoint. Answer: 0.038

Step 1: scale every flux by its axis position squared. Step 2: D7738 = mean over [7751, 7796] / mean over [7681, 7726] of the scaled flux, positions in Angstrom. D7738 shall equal 1.03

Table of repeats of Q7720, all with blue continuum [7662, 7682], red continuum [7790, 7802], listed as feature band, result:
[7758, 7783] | 0.02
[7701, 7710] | -0.06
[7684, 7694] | -0.02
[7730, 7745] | 0.00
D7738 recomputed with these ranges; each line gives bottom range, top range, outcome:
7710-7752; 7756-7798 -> 1.04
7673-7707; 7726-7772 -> 1.01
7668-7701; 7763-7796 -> 1.02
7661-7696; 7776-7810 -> 1.04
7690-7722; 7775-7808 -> 1.04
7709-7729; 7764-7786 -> 1.04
